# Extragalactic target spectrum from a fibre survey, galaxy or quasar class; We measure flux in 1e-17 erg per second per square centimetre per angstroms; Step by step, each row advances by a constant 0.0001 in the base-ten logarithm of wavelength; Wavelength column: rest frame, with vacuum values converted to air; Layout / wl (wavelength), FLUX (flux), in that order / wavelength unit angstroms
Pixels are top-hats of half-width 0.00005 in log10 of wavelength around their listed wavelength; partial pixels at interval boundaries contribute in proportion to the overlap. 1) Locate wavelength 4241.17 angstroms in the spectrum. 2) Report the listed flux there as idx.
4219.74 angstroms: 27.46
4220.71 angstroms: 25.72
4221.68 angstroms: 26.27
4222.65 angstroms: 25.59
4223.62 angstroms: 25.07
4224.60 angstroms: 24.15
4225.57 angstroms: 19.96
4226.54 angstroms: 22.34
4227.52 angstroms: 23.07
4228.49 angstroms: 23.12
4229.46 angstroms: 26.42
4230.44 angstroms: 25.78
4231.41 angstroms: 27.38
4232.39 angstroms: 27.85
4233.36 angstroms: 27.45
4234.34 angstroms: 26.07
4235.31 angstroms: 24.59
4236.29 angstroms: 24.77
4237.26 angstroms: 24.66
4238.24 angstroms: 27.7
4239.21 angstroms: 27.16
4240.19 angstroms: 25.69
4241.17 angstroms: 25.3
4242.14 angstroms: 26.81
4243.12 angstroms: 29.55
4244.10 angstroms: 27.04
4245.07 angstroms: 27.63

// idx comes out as 25.3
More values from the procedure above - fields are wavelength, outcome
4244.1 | 27.04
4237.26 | 24.66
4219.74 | 27.46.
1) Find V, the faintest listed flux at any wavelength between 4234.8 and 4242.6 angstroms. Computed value 24.59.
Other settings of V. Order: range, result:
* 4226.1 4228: 22.34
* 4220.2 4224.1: 25.07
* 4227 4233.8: 23.07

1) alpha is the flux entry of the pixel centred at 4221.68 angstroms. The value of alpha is 26.27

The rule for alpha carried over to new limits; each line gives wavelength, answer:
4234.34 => 26.07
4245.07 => 27.63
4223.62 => 25.07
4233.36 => 27.45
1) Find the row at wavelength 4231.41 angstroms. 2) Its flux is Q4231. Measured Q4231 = 27.38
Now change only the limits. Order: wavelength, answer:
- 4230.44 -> 25.78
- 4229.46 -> 26.42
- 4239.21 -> 27.16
